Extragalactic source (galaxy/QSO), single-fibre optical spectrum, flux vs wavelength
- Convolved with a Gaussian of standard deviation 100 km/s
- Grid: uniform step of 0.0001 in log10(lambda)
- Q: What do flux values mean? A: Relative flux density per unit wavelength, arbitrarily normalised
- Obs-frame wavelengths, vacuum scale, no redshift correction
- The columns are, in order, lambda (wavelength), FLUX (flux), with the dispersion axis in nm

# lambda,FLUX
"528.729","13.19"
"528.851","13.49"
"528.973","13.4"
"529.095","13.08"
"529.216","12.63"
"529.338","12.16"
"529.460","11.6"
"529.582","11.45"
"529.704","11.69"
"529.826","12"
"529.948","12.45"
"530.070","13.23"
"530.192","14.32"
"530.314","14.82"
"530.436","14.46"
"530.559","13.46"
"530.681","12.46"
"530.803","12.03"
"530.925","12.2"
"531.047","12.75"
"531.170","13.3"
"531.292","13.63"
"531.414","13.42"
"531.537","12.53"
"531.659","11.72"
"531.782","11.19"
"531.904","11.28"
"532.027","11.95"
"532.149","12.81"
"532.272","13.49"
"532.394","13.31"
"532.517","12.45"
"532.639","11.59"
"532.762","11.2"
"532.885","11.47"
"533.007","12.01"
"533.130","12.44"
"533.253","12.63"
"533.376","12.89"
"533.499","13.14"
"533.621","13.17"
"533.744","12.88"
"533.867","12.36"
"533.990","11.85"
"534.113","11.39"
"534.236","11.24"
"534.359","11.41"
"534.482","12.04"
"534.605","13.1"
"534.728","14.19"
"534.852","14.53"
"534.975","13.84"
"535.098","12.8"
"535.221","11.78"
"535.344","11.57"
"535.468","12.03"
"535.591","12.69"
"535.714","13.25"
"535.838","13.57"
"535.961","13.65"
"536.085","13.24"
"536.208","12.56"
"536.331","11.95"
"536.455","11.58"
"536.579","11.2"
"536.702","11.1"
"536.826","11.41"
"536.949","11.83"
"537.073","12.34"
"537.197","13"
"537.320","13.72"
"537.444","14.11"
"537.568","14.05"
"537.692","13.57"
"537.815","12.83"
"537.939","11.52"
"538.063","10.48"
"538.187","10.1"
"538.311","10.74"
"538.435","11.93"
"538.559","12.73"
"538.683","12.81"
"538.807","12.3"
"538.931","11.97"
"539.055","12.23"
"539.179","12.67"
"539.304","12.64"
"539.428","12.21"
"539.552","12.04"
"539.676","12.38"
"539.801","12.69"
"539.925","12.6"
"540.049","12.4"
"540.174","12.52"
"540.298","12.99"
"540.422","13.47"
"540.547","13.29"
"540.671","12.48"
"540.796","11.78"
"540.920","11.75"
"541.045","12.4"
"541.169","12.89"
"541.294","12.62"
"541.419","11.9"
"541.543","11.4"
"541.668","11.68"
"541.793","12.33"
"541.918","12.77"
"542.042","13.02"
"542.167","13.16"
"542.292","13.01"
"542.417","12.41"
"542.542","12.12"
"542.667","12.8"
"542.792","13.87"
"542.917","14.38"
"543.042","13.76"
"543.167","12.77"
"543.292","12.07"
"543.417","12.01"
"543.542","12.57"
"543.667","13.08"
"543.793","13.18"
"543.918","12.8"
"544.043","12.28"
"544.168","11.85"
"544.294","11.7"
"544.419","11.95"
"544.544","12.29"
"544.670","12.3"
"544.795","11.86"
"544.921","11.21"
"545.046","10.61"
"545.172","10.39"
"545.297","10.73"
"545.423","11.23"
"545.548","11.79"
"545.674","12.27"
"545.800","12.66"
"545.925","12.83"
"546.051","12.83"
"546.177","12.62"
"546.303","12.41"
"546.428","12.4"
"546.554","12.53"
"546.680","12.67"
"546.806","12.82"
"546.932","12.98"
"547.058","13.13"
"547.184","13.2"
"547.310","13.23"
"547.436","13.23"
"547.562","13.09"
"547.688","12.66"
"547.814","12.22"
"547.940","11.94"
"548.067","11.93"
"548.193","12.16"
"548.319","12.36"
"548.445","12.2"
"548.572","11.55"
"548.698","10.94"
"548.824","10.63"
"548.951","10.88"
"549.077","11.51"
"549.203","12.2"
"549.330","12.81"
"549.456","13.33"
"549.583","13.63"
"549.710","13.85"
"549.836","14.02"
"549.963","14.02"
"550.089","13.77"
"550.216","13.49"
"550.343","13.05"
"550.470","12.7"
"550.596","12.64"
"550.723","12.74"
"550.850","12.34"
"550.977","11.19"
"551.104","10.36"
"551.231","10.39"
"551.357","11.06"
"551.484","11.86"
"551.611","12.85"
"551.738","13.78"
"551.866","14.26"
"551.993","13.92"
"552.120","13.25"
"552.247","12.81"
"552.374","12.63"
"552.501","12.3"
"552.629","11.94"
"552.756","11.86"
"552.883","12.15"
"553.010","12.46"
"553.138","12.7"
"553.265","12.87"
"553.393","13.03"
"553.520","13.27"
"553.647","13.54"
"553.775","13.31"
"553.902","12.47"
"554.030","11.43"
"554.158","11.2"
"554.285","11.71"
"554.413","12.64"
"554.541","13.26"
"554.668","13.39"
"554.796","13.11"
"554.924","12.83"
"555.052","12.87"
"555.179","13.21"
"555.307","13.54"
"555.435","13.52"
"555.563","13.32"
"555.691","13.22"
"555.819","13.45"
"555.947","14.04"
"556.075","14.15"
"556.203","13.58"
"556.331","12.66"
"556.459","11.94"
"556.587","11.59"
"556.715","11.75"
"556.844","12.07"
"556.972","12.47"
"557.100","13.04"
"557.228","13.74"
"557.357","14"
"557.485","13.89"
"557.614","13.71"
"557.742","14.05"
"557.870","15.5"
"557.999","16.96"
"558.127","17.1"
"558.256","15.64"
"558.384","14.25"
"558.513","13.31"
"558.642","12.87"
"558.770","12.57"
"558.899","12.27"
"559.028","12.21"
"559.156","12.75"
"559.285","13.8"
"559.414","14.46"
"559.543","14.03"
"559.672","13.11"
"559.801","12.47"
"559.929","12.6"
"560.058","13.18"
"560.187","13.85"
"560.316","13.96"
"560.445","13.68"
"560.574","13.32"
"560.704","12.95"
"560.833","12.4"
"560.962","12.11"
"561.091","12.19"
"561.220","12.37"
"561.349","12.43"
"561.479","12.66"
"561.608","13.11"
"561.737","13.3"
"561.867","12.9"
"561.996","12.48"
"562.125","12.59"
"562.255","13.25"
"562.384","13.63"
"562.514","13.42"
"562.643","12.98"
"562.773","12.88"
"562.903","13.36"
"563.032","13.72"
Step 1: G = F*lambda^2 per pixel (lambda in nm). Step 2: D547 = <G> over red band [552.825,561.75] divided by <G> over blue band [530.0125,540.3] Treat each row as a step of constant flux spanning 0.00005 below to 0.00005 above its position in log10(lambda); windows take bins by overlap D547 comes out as 1.14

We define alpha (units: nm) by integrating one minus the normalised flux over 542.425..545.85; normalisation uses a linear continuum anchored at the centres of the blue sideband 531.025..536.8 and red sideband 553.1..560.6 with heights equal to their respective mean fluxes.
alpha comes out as 0.16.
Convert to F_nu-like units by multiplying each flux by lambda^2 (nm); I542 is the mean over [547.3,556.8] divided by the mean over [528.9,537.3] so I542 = 1.1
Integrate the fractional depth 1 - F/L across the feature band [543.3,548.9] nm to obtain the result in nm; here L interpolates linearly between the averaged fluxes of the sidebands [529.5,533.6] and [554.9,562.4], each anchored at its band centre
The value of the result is 0.33 nm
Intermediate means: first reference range 12.6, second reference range 13.3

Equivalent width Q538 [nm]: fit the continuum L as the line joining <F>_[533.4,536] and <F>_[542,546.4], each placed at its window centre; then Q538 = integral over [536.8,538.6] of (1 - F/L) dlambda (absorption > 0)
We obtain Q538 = 0.04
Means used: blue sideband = 12.7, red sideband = 12.4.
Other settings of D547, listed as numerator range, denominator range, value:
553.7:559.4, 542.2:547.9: 1.11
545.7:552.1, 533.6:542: 1.05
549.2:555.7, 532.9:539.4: 1.09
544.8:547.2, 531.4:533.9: 1.03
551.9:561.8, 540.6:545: 1.11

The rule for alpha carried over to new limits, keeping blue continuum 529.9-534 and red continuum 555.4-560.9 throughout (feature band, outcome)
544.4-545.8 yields 0.16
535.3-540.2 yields 0.19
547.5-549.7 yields 0.17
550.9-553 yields 0.16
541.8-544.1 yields 0.02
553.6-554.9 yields 0.07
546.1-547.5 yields 0.03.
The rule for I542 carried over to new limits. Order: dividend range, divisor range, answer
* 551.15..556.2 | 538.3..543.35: 1.07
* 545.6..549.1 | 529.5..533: 1.04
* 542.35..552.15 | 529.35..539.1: 1.05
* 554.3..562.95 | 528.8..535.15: 1.16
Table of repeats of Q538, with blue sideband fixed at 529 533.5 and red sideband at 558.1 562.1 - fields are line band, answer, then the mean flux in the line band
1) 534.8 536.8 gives 0.02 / 12.6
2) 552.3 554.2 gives 0.08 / 12.5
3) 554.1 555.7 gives 0.02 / 12.9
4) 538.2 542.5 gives 0.13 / 12.4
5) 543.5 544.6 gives 0.04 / 12.4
